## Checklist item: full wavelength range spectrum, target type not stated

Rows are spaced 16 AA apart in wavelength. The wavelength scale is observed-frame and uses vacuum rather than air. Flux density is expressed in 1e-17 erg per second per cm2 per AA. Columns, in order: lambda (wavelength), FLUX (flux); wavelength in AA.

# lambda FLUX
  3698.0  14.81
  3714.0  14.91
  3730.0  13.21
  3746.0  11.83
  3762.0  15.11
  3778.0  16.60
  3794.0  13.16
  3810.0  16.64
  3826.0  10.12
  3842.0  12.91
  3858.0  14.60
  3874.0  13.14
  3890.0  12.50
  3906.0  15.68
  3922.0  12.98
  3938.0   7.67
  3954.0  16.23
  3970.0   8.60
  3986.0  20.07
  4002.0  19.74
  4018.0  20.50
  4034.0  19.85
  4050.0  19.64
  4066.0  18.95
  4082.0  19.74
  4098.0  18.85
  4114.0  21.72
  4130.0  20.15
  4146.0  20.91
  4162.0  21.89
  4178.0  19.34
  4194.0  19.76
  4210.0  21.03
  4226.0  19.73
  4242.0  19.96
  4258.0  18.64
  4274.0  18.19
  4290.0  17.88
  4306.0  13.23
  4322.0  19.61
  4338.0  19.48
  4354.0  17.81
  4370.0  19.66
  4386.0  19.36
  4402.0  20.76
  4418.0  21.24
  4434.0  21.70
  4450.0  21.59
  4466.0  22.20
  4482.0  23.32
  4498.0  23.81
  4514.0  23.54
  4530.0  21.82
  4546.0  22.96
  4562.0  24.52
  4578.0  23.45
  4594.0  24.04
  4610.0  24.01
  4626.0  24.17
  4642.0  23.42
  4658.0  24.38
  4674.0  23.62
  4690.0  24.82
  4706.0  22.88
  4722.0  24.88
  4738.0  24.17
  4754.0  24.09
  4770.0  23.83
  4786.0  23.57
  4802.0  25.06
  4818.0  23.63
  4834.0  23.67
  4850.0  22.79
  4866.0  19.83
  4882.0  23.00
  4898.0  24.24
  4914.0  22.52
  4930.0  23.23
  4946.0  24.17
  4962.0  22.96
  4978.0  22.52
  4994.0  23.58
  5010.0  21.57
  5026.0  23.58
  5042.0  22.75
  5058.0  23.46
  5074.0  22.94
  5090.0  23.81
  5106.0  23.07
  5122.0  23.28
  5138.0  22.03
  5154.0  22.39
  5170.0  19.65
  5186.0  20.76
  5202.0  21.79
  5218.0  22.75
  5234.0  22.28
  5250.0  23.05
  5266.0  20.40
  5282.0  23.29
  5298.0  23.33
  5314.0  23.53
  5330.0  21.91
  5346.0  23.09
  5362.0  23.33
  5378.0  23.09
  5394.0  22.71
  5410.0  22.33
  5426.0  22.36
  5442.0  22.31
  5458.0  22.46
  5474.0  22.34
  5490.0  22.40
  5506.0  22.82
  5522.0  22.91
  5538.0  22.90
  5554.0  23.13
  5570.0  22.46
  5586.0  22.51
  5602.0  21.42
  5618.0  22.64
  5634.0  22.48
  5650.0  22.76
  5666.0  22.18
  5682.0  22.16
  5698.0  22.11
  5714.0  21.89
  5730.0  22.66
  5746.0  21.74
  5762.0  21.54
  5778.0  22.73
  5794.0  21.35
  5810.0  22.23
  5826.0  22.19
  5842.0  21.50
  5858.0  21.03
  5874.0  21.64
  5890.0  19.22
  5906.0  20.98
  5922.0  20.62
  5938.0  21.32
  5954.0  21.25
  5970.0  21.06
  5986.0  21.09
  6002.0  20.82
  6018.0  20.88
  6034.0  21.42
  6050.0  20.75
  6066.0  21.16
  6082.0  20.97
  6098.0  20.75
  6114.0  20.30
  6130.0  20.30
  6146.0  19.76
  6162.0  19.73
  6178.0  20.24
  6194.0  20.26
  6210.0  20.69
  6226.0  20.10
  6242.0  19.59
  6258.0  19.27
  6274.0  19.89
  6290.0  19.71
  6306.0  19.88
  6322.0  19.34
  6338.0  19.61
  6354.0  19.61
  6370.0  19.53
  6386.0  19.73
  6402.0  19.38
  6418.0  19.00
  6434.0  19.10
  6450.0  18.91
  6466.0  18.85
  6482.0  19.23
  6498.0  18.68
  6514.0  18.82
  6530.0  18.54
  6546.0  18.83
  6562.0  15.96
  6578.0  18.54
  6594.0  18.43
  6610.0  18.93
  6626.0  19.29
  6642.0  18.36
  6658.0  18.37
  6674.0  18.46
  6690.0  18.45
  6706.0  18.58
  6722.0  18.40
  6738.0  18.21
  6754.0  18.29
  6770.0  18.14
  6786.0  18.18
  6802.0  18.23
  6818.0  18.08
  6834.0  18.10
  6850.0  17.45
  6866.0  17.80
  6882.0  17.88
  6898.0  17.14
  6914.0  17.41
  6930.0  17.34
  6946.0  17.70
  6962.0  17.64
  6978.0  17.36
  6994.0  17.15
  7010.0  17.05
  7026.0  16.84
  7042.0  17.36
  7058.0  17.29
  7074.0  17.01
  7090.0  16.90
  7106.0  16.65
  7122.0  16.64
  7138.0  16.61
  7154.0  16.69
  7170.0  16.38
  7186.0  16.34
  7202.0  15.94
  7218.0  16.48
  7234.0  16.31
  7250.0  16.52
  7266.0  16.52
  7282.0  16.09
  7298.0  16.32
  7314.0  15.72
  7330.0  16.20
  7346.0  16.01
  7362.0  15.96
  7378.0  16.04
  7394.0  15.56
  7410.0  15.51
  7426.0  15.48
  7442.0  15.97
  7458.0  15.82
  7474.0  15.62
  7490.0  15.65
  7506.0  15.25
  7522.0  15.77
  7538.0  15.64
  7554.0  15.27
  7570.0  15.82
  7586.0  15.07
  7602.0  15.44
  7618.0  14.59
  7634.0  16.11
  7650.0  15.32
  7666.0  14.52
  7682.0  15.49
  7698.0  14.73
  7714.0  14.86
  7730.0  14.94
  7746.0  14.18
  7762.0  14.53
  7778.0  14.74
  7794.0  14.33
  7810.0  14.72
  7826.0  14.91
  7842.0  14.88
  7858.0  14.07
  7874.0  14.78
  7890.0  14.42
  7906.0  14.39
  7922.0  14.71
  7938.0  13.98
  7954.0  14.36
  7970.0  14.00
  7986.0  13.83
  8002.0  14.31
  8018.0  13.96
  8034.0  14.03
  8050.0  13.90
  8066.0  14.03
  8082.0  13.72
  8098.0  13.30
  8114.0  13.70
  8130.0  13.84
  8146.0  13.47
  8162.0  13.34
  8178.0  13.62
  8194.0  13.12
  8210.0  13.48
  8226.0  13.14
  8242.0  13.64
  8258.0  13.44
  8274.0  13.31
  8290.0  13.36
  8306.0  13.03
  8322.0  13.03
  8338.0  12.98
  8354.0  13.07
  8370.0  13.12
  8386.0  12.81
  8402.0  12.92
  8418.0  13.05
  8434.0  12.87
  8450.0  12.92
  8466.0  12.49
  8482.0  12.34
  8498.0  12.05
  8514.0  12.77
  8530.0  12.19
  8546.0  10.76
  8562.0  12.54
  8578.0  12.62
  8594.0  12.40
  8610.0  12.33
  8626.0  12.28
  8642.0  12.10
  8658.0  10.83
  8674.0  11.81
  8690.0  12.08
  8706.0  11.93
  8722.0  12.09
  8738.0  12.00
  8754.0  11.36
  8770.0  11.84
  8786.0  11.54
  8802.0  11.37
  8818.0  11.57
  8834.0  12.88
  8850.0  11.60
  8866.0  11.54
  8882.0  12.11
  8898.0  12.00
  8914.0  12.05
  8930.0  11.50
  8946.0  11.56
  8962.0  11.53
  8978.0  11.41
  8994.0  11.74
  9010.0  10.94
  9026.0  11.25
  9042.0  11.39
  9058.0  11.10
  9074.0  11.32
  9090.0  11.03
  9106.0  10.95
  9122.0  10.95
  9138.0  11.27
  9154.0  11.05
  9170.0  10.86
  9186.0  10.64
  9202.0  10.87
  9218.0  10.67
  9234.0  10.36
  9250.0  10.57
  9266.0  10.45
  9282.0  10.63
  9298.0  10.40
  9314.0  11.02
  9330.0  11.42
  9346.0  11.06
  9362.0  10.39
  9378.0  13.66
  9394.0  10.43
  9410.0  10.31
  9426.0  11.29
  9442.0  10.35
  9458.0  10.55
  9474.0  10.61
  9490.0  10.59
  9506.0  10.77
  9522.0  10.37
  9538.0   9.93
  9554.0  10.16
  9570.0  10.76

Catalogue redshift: 0.00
